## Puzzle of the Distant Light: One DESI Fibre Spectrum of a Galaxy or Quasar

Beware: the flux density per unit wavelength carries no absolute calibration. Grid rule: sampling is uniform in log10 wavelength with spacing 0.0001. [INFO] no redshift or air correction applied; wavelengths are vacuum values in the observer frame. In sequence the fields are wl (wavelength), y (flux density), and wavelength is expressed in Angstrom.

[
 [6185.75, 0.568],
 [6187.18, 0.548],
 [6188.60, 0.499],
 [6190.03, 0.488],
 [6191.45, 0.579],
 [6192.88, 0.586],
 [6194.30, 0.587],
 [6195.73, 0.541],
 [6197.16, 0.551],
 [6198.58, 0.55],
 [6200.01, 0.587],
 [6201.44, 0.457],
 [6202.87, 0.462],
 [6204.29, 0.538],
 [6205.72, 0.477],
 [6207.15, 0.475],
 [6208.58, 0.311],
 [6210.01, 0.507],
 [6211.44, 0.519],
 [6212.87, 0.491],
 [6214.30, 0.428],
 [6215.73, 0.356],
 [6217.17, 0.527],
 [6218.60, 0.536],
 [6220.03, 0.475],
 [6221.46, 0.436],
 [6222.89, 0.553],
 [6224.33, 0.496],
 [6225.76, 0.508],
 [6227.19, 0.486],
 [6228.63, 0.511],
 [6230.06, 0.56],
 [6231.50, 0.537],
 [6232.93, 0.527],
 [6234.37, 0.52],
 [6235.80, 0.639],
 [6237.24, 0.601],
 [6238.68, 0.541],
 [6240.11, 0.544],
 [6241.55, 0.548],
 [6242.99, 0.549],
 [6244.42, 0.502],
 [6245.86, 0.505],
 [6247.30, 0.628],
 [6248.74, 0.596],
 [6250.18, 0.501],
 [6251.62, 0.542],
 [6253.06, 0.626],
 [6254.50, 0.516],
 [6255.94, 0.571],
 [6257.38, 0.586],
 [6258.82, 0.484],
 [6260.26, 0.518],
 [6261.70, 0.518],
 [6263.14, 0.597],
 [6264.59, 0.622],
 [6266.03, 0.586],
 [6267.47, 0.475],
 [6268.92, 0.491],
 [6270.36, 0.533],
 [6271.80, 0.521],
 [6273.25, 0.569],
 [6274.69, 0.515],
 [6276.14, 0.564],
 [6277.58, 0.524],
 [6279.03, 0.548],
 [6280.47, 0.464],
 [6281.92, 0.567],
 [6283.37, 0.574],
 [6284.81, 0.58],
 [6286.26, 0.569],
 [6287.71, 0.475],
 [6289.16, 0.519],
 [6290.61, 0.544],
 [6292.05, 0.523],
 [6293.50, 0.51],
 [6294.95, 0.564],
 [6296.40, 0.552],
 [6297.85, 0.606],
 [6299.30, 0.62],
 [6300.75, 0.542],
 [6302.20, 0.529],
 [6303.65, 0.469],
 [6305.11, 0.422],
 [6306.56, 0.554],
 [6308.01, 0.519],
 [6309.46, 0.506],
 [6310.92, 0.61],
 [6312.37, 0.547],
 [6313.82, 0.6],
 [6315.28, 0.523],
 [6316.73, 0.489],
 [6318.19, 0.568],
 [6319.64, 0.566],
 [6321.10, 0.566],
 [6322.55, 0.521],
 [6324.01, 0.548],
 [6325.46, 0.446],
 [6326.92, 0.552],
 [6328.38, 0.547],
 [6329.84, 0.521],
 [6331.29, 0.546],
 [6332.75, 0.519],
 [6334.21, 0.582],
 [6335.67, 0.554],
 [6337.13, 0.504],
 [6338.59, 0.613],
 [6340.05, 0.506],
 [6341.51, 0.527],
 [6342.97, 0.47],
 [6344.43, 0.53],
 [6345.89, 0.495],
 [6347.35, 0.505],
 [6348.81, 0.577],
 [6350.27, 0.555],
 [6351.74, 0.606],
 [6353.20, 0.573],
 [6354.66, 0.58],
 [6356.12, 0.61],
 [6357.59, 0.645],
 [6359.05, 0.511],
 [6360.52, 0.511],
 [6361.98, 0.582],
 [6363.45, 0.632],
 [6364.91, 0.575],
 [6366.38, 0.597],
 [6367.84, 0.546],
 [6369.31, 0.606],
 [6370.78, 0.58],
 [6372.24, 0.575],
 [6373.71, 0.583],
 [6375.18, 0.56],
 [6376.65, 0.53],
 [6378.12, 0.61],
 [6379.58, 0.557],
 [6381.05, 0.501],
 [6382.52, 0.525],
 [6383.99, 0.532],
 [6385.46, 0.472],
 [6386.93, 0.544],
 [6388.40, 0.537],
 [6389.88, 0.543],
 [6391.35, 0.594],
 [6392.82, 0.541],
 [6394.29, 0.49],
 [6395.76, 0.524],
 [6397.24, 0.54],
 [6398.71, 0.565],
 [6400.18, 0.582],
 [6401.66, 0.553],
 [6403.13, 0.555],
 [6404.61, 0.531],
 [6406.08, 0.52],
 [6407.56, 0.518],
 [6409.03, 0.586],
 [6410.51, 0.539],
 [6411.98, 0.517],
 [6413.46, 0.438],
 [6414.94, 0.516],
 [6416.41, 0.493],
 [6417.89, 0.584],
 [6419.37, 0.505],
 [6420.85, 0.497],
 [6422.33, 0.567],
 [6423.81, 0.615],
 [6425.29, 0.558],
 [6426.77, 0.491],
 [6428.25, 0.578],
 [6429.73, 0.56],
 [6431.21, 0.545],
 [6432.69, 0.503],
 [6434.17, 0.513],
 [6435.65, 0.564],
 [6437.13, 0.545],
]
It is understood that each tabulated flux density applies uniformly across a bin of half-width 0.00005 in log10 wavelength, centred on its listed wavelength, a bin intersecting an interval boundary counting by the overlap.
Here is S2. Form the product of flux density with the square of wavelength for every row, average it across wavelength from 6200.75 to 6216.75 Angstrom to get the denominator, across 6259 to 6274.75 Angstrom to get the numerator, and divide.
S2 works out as 1.20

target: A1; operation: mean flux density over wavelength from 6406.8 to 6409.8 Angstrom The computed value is 0.551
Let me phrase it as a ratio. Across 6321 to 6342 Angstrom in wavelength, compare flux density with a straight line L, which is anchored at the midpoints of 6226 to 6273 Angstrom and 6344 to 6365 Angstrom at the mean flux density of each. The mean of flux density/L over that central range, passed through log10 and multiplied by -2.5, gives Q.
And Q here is 0.05 mag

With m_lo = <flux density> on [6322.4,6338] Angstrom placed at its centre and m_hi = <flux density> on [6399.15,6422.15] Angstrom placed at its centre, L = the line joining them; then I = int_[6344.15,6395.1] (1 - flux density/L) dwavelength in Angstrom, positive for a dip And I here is -2.5 Angstrom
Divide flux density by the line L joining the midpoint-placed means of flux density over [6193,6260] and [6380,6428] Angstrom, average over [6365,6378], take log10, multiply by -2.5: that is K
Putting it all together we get -0.08 mag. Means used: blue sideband 0.522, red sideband 0.534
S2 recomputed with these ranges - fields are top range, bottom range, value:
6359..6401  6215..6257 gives 1.09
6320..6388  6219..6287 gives 1.05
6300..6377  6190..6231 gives 1.13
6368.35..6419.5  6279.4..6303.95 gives 1.03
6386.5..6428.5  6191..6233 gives 1.14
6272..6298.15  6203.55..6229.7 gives 1.15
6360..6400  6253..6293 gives 1.06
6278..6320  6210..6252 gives 1.06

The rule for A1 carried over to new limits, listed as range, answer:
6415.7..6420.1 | 0.527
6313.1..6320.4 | 0.549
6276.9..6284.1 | 0.536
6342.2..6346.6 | 0.499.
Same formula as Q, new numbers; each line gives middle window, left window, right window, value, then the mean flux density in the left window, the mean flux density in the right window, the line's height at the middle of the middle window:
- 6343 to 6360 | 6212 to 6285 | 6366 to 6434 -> -0.04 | 0.533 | 0.543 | 0.54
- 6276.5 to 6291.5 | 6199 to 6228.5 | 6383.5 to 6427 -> -0.07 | 0.482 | 0.535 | 0.502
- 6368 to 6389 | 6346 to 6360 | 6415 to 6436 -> 0.02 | 0.569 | 0.54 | 0.559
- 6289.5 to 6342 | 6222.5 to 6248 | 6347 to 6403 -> 0.03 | 0.542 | 0.559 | 0.552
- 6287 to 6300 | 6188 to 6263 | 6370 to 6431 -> -0.03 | 0.523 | 0.542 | 0.53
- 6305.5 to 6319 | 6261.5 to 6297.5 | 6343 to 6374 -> 0.02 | 0.541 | 0.568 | 0.552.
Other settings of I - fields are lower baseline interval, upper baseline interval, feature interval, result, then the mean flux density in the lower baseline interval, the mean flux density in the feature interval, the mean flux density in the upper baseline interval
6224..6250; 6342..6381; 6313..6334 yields 0.77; 0.544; 0.538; 0.564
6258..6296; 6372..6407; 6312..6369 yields -1.01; 0.537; 0.55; 0.544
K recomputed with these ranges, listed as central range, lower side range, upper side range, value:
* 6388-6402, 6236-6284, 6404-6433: -0.02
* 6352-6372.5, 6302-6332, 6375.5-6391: -0.09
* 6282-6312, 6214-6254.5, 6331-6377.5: 0.01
